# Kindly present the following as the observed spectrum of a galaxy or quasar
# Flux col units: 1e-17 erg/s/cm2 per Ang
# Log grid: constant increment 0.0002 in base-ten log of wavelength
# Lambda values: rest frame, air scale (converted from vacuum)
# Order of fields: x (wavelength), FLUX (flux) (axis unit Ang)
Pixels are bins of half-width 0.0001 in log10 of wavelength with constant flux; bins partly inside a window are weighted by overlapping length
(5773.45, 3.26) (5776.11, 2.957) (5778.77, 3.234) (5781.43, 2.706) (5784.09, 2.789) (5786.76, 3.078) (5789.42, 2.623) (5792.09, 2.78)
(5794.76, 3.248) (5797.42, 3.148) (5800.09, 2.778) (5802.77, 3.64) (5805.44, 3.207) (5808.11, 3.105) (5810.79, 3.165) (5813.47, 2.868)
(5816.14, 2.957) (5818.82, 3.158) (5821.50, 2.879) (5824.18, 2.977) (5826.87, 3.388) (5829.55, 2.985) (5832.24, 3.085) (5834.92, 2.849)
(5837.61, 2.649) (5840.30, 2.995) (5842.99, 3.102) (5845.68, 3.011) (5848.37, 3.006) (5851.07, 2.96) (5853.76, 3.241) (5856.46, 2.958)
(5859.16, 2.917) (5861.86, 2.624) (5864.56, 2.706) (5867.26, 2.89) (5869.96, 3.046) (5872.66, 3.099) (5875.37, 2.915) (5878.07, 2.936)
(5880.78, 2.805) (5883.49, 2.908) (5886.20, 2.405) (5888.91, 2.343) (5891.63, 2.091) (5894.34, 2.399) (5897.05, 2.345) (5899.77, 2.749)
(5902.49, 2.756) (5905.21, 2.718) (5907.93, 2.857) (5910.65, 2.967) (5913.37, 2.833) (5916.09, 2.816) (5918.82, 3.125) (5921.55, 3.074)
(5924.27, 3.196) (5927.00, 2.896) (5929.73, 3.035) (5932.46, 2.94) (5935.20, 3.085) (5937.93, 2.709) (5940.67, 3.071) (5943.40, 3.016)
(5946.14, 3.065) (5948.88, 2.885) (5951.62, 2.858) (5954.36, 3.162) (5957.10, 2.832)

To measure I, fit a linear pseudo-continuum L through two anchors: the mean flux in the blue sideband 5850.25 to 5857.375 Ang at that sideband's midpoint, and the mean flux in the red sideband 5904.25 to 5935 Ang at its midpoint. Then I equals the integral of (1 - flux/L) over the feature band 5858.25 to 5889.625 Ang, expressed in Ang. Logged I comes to 2.3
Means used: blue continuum 3.07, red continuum 2.96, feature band 2.81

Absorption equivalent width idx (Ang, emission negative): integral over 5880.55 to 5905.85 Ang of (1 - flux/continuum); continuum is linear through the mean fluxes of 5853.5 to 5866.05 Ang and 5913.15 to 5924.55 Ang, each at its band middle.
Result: 3.5 Ang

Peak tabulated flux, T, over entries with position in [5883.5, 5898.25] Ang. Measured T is 2.405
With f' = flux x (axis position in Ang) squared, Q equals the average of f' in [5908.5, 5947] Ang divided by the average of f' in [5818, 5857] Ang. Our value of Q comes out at 1.02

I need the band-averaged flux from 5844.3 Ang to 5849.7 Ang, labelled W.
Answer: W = 3.01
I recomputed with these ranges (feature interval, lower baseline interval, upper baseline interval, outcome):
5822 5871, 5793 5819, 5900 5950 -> 1.5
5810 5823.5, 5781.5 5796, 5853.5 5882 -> -0.5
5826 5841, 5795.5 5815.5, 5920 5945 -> 0.6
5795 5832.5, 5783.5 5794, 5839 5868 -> -2.8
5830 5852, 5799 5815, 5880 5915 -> -0.1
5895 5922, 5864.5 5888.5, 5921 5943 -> 1.2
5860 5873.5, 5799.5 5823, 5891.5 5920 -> 0.0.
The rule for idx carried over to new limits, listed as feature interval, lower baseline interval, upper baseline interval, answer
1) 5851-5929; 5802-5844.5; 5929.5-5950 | 5.1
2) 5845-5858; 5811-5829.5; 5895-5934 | -0.2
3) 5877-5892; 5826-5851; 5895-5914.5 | 1.1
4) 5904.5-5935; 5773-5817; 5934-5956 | 0.3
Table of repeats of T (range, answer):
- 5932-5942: 3.085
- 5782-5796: 3.248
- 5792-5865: 3.64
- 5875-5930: 3.196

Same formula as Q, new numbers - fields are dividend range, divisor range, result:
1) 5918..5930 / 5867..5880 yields 1.05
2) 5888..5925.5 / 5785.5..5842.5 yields 0.93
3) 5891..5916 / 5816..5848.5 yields 0.91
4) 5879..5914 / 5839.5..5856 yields 0.88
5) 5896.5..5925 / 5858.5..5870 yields 1.04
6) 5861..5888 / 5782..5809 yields 0.96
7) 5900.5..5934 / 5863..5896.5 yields 1.10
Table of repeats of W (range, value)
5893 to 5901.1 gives 2.5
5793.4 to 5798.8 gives 3.2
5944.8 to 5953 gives 2.94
